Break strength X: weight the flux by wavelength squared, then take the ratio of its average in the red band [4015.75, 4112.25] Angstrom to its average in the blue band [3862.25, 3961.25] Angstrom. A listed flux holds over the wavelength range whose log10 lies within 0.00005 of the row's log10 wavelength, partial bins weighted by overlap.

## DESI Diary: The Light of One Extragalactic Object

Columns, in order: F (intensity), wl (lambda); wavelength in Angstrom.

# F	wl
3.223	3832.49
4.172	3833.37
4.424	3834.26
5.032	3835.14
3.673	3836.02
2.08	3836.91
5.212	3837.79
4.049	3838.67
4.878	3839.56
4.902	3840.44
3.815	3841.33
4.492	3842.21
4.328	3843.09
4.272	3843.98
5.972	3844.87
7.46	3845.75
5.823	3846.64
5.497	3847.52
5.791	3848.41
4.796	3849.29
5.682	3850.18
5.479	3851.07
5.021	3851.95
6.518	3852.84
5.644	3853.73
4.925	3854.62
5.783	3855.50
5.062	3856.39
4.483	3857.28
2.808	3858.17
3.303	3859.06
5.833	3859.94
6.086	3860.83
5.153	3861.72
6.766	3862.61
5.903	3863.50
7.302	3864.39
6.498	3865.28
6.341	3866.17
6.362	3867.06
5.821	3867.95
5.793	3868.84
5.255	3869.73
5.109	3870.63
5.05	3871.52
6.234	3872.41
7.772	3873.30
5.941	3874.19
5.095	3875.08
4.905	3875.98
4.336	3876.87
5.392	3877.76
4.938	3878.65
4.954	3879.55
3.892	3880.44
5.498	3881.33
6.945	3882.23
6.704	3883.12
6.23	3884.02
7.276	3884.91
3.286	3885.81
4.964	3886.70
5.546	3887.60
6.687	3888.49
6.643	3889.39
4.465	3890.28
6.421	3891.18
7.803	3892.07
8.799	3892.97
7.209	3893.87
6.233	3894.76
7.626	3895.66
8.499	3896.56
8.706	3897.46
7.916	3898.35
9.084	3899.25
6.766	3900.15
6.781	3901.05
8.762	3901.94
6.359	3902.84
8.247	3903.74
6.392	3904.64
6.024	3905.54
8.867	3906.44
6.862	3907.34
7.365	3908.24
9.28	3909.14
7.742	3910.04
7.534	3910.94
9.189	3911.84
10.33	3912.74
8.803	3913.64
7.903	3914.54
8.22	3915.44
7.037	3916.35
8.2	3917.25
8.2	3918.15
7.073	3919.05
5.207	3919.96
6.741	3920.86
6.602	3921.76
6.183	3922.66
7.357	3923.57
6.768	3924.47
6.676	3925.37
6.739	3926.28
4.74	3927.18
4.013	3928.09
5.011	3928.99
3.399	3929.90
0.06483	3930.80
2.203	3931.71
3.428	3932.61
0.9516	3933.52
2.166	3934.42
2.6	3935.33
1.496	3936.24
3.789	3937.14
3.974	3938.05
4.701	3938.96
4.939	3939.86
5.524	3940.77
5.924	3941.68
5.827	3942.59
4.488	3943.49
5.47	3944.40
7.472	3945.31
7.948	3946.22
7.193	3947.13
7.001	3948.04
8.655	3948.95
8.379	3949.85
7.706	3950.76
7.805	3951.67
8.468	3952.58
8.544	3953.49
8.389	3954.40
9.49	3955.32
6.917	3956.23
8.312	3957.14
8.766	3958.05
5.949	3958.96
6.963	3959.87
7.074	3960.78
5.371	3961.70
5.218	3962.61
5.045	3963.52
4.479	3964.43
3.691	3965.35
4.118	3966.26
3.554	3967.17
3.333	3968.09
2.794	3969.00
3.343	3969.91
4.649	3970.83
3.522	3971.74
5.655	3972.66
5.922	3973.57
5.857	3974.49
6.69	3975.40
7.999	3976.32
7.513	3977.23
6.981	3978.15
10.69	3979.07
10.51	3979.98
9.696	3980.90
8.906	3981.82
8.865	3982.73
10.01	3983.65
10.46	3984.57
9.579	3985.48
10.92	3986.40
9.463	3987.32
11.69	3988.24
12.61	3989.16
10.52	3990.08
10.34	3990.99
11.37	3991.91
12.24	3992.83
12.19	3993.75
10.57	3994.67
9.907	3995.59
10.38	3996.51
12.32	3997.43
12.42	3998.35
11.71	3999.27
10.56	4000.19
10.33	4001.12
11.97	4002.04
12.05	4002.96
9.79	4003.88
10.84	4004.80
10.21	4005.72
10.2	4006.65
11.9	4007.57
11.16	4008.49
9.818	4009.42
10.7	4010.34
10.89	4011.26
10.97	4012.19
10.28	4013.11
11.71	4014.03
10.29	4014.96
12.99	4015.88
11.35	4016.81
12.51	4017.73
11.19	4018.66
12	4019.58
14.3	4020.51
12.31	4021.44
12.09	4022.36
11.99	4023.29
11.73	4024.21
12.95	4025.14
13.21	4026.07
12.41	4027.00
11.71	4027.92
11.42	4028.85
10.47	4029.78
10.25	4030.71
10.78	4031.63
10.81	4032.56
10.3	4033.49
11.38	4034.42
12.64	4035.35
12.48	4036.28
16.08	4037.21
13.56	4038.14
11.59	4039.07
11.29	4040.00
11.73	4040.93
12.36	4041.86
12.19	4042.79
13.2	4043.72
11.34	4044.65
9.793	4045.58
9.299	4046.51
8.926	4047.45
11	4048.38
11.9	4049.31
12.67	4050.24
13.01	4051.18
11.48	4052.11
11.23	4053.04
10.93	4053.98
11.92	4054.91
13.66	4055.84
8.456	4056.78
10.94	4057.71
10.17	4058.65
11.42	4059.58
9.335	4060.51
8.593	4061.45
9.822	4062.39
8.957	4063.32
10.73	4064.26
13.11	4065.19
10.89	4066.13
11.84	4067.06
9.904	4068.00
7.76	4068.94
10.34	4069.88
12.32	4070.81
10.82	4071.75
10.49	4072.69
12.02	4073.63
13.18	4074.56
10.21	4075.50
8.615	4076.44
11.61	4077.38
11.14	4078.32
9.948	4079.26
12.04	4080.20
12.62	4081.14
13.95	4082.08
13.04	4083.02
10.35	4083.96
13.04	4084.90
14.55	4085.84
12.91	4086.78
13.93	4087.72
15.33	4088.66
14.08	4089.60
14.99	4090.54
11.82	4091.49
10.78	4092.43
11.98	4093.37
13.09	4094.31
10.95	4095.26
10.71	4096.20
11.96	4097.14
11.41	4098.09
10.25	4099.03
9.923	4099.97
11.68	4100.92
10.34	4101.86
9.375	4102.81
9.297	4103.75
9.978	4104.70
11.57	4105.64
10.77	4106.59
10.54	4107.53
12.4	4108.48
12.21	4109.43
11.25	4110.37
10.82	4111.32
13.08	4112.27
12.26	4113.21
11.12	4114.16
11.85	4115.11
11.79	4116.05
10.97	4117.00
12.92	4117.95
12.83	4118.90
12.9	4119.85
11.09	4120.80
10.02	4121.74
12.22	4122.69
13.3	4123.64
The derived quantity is 1.95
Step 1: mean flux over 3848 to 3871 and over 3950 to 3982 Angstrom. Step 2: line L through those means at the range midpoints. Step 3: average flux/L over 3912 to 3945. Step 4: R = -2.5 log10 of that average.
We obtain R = 0.146 mag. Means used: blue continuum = 5.52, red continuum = 6.56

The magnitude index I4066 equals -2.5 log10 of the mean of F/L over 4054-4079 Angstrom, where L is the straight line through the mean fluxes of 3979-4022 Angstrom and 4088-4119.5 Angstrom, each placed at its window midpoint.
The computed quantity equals 0.072 mag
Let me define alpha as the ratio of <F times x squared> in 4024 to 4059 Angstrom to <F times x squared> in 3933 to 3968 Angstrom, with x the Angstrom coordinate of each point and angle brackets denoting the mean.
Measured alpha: 2.07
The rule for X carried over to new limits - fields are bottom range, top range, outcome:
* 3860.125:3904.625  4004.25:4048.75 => 1.96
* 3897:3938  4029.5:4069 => 1.91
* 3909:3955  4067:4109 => 2.03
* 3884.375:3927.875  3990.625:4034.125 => 1.67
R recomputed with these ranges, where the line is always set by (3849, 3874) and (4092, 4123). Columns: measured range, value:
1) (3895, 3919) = -0.19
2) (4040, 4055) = -0.15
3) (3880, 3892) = 0.07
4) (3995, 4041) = -0.24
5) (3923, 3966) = 0.31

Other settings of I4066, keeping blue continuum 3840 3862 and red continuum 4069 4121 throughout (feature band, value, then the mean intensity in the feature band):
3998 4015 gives -0.17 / 10.9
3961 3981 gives 0.42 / 5.7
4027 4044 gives -0.18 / 11.9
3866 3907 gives -0.05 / 6.39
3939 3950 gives 0.19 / 6.45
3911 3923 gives -0.11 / 7.68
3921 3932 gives 0.37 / 5.07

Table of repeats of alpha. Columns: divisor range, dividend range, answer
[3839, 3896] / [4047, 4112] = 2.24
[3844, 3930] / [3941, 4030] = 1.51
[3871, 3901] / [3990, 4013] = 1.85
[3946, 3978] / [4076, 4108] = 1.97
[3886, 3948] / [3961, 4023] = 1.55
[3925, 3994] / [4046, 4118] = 1.82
